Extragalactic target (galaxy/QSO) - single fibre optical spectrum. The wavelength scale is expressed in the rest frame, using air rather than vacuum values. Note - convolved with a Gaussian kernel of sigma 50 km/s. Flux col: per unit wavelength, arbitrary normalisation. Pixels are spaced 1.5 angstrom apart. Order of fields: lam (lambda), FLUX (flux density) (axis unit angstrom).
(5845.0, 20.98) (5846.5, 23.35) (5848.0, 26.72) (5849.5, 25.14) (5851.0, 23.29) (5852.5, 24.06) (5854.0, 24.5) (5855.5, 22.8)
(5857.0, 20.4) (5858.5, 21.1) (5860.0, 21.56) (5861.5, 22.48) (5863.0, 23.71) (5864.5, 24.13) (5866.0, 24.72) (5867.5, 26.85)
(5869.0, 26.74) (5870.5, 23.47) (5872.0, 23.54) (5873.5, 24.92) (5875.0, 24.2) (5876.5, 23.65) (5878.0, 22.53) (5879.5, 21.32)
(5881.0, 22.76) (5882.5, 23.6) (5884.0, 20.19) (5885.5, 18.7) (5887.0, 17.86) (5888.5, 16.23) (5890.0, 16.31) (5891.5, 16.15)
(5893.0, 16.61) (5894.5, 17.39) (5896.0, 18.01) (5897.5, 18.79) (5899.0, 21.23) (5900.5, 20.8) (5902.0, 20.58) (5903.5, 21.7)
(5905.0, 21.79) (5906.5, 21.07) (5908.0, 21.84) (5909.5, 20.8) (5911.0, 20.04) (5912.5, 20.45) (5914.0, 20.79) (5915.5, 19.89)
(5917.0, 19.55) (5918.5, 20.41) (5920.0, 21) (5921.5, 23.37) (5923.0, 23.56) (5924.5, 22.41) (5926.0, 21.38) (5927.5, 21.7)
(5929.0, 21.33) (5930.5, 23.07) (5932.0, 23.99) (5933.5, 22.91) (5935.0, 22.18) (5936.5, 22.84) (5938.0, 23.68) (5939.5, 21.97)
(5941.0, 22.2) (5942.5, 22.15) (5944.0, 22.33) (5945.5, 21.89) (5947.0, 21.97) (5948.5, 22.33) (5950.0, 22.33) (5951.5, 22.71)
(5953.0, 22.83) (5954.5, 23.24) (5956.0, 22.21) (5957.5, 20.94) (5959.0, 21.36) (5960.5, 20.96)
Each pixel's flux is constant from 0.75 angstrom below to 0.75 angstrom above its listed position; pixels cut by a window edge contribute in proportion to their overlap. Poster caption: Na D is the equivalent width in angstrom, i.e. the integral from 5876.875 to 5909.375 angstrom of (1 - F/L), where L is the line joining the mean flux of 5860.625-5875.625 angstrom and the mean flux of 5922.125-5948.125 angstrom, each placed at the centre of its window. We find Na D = 5.28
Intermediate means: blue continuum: 24.5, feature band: 19.8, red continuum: 22.4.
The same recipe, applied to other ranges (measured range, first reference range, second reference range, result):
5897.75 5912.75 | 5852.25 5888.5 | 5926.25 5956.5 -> 1.1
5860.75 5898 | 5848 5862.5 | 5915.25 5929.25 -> 1.8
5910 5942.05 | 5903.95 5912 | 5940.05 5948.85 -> -0.3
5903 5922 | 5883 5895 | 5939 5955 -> -1.4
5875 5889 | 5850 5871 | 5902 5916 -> 0.9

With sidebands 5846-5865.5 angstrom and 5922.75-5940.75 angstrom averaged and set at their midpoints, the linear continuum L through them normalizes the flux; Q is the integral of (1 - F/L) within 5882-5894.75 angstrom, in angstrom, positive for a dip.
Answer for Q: 2.8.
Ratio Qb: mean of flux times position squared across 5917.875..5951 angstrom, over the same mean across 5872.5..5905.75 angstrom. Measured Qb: 1.12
